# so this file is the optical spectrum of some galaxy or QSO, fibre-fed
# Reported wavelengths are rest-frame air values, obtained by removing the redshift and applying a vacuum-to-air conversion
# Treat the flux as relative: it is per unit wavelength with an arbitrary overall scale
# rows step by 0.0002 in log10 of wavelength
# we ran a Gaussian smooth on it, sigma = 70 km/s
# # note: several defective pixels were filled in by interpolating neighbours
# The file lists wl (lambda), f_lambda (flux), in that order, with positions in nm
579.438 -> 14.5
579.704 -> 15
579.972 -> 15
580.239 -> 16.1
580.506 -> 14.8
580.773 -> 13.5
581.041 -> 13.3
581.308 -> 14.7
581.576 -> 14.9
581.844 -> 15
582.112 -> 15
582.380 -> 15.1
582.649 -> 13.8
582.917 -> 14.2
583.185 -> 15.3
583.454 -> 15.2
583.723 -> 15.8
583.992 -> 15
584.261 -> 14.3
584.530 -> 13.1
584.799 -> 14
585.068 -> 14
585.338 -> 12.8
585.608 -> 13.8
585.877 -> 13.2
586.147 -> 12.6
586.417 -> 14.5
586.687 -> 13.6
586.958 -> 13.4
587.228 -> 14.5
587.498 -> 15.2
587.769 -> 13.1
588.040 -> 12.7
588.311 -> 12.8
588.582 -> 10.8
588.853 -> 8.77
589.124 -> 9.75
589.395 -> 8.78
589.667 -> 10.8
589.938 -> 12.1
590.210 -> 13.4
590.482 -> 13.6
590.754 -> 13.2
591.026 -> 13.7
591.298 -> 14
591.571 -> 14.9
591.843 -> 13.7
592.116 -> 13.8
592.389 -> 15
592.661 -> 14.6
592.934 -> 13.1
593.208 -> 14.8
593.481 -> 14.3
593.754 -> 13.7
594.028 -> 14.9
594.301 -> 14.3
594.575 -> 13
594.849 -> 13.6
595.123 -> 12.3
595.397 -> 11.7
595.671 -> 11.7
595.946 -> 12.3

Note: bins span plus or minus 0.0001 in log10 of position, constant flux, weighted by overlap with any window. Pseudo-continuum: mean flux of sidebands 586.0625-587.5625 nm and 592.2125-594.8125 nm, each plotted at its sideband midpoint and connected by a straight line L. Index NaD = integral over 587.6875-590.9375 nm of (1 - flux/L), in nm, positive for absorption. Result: 0.55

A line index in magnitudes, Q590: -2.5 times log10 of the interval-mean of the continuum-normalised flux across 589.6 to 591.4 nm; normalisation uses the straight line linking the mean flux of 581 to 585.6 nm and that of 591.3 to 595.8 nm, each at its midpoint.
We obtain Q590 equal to 0.07 mag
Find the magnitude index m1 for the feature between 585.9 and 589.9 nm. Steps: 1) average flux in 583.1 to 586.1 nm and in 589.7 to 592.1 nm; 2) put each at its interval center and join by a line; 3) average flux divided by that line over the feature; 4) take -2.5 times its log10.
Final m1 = 0.13 mag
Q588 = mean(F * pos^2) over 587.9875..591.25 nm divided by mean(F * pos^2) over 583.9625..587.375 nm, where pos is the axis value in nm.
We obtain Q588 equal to 0.87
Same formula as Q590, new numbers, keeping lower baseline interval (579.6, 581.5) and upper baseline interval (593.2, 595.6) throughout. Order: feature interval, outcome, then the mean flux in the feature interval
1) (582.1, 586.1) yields 0.01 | 14.2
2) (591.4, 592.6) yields -0.05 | 14.4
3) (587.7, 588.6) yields 0.13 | 12.5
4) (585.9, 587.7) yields 0.02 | 13.9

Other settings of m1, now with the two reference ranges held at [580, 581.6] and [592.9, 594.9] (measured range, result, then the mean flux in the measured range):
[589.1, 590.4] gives 0.26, 11.2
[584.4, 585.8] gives 0.07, 13.5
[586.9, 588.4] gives 0.05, 13.7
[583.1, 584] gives -0.07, 15.4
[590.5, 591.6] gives 0.02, 13.8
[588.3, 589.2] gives 0.35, 10.3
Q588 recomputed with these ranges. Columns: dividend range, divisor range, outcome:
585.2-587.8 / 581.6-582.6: 0.93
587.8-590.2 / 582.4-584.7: 0.77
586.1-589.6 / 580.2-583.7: 0.85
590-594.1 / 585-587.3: 1.05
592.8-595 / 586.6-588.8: 1.09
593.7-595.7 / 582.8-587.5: 0.97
